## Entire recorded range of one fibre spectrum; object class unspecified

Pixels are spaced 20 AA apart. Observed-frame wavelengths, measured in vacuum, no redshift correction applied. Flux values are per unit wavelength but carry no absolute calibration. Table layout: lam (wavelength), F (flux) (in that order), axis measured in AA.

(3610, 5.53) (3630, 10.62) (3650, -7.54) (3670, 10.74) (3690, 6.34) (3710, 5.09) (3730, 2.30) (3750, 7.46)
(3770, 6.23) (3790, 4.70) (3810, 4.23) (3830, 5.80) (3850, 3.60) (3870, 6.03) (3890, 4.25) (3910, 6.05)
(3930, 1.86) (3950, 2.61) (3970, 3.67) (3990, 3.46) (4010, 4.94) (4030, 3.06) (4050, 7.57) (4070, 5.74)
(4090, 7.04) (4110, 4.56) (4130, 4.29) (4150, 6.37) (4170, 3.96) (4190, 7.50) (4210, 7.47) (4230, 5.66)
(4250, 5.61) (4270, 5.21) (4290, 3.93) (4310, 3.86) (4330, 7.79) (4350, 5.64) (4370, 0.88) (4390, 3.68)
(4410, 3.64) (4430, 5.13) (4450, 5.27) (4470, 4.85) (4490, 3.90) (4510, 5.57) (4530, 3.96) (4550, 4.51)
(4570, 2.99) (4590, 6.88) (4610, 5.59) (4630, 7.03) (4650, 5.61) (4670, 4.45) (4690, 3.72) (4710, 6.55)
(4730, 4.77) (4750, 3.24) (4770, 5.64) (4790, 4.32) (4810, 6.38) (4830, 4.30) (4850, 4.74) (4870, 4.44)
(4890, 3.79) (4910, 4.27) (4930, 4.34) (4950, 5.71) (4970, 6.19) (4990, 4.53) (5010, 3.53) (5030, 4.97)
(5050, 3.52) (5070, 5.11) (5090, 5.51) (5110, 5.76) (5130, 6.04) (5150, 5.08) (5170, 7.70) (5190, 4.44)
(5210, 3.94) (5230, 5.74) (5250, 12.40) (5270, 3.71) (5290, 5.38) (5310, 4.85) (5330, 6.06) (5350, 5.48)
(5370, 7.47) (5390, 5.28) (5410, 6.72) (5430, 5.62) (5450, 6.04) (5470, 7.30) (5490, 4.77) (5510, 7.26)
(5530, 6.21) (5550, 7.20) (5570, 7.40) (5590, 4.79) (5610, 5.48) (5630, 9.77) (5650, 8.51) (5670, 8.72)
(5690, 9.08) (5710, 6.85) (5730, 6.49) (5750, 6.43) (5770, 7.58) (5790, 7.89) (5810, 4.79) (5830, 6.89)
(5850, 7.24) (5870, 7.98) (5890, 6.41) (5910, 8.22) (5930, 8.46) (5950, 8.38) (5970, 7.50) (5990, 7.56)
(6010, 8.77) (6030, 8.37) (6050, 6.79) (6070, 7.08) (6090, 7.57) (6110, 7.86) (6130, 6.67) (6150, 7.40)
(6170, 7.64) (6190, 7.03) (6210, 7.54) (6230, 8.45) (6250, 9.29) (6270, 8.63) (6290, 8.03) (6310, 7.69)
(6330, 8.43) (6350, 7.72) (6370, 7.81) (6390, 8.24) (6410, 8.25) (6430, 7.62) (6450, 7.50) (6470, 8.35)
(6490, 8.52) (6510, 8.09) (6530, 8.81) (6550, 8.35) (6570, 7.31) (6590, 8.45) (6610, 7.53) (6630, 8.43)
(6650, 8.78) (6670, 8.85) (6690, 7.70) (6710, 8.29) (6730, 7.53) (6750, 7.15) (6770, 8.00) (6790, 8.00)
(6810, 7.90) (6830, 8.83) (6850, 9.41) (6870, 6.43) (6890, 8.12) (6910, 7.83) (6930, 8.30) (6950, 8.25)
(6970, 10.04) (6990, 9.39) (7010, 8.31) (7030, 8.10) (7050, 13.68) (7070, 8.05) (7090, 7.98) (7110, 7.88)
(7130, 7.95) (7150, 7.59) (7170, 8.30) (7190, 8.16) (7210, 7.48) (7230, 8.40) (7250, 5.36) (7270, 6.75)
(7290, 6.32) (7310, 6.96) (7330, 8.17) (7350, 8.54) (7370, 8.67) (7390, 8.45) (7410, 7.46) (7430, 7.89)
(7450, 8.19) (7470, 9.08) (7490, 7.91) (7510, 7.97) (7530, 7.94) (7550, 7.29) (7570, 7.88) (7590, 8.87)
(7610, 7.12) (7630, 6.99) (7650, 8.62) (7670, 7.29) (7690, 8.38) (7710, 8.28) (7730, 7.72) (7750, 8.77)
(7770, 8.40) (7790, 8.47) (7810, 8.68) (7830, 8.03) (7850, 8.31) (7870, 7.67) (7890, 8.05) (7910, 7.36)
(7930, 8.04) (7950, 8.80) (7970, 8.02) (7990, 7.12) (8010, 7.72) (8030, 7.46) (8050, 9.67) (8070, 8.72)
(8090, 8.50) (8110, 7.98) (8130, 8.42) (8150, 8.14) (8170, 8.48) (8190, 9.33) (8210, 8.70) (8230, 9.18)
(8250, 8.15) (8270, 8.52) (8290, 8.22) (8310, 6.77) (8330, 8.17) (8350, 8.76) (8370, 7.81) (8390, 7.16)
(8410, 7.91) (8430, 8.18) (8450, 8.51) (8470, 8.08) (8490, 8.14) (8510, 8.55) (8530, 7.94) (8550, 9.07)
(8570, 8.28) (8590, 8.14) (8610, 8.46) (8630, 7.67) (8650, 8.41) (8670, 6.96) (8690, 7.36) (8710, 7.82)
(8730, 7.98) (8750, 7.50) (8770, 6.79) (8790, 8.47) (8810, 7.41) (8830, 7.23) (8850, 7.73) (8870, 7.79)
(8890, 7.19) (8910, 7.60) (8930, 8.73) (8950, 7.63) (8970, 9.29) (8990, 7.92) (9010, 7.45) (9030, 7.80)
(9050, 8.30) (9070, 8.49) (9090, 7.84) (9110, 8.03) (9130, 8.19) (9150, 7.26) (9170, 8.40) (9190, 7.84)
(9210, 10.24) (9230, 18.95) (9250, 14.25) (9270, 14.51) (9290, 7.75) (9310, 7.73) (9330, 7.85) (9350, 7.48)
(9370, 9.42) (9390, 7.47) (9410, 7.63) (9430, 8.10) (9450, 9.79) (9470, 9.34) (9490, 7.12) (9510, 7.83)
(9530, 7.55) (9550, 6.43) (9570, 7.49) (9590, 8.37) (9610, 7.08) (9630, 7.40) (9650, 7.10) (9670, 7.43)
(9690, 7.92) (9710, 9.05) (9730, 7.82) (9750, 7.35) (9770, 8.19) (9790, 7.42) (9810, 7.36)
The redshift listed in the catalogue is 0.41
